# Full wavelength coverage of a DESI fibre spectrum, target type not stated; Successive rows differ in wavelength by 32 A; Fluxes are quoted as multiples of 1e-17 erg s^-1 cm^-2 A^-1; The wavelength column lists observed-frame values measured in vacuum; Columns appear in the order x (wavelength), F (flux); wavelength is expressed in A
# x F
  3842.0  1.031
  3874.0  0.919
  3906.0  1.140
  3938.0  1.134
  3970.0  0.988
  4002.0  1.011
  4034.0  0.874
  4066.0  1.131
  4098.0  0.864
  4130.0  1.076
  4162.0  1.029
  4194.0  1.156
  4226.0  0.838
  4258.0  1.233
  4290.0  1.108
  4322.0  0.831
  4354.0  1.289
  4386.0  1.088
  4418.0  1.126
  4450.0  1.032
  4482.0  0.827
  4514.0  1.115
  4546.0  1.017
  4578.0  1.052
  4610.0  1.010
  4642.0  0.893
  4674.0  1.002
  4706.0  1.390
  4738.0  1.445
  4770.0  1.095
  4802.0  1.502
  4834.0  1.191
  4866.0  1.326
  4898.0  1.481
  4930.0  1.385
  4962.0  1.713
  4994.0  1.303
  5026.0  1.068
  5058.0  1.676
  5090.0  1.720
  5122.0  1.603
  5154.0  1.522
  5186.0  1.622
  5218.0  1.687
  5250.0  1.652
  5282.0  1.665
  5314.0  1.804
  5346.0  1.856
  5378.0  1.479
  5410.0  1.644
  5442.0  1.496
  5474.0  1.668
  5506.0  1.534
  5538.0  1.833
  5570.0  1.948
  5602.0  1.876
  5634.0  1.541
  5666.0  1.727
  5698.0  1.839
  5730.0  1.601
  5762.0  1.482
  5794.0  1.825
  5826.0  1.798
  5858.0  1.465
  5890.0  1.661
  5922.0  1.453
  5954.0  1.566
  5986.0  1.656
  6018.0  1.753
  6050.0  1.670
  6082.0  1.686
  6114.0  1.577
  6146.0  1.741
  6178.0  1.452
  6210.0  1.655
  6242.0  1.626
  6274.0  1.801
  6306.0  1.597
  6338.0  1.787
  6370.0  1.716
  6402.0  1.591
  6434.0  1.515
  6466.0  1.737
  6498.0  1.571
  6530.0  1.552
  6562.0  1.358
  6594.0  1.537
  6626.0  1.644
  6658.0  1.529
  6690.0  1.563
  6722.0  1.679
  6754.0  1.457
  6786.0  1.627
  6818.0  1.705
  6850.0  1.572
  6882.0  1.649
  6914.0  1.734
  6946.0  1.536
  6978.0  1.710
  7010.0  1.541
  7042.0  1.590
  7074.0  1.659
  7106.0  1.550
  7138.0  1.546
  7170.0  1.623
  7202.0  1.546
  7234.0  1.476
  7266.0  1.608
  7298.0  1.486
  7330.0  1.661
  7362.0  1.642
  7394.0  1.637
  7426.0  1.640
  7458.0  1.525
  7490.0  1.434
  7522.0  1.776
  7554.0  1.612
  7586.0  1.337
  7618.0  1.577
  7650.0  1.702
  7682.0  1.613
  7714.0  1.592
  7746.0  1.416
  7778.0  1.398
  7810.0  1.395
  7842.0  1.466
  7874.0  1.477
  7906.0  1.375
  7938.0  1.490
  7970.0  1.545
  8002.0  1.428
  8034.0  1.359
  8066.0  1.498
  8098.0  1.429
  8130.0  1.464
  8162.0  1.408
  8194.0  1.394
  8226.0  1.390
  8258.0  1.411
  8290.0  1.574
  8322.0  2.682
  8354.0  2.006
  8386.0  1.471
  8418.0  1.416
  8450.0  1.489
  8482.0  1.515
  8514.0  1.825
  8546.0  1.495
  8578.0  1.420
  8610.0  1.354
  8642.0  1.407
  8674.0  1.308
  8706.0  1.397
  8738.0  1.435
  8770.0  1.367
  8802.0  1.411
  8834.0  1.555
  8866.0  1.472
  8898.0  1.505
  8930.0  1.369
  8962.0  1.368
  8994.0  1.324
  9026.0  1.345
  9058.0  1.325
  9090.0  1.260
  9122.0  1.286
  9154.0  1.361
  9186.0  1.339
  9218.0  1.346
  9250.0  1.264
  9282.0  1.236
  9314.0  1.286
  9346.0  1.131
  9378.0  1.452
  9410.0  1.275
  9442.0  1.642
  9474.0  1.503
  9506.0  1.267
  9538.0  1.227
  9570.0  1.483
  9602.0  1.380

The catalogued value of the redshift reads 0.27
